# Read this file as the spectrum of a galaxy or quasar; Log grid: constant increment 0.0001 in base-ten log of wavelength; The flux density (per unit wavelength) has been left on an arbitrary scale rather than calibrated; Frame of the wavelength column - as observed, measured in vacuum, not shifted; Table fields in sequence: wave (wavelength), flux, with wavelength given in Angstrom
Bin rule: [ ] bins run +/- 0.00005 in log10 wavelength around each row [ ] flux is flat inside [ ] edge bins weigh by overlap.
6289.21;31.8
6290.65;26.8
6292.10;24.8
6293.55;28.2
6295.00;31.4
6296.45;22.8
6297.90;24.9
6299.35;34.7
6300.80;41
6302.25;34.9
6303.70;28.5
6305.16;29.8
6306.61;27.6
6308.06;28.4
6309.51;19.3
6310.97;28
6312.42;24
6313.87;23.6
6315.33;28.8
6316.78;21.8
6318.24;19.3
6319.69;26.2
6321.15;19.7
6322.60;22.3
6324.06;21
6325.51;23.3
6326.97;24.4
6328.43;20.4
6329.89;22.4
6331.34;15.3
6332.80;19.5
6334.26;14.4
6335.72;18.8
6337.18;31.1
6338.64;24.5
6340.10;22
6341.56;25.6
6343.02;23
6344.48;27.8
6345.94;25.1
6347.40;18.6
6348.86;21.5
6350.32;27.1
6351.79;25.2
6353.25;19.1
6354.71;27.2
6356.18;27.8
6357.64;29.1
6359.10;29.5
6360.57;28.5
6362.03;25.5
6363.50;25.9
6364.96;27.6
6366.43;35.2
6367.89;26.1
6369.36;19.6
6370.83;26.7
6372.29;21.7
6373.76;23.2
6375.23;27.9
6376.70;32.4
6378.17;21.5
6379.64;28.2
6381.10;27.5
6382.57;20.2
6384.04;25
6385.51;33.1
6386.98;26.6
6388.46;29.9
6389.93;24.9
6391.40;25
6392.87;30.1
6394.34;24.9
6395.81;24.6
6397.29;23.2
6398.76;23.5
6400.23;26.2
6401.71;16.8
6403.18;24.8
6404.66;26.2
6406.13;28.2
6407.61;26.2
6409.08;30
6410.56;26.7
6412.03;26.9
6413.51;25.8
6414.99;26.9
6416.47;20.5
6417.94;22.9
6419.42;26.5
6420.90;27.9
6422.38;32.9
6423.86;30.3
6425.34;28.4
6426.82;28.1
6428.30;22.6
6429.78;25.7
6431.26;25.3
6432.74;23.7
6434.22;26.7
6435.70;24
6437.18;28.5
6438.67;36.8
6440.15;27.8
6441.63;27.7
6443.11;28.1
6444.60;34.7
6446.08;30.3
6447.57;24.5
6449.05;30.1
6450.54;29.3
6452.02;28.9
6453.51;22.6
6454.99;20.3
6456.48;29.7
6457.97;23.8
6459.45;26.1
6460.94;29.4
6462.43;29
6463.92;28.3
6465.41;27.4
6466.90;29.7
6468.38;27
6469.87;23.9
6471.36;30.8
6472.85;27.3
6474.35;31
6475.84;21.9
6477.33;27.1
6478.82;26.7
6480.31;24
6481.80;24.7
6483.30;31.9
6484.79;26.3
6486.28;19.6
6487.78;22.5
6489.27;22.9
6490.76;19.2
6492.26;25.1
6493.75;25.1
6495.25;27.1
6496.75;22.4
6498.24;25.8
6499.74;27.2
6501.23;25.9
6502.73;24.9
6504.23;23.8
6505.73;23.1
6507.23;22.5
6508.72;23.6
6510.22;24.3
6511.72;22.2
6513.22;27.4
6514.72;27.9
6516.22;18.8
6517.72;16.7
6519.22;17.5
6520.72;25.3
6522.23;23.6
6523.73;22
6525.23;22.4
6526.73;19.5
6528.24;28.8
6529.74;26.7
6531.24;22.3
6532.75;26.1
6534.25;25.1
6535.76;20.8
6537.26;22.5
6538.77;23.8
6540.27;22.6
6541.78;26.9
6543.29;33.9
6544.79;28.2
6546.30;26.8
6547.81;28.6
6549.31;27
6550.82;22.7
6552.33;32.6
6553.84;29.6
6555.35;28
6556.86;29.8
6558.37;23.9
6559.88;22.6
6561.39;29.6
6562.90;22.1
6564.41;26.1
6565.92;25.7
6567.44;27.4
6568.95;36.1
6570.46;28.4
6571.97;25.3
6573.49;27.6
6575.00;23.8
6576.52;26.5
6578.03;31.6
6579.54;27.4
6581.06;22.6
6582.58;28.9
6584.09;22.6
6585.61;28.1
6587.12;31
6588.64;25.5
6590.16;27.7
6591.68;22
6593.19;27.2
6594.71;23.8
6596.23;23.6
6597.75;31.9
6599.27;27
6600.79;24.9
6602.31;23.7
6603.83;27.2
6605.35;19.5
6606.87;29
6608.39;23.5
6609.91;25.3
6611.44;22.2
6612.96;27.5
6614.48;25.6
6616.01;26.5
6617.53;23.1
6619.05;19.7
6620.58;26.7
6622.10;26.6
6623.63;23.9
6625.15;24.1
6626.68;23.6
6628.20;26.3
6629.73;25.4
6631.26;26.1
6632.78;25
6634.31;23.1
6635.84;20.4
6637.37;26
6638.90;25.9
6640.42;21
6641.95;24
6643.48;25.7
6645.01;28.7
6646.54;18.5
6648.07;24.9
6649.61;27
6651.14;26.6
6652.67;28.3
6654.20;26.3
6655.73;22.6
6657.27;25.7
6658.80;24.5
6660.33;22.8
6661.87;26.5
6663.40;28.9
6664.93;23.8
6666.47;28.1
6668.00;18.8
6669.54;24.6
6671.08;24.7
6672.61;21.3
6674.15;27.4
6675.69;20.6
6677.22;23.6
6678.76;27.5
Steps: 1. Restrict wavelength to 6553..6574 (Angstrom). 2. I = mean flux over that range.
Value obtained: 27.3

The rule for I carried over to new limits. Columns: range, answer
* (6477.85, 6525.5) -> 23.9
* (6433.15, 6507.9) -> 26.5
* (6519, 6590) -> 26.2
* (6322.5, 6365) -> 23.7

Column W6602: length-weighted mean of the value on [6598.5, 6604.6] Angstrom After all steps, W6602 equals 25.7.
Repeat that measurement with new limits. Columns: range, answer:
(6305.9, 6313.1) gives 25.5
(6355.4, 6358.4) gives 28.5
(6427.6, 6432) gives 24.6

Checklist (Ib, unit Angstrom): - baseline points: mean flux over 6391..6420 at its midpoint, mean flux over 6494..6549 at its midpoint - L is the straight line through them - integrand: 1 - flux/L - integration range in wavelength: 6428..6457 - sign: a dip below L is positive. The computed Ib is -2.8 Angstrom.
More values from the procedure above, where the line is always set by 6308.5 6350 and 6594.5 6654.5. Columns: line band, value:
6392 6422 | -2.9 Angstrom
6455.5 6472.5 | -2.8 Angstrom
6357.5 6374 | -2.6 Angstrom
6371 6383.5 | -1.3 Angstrom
